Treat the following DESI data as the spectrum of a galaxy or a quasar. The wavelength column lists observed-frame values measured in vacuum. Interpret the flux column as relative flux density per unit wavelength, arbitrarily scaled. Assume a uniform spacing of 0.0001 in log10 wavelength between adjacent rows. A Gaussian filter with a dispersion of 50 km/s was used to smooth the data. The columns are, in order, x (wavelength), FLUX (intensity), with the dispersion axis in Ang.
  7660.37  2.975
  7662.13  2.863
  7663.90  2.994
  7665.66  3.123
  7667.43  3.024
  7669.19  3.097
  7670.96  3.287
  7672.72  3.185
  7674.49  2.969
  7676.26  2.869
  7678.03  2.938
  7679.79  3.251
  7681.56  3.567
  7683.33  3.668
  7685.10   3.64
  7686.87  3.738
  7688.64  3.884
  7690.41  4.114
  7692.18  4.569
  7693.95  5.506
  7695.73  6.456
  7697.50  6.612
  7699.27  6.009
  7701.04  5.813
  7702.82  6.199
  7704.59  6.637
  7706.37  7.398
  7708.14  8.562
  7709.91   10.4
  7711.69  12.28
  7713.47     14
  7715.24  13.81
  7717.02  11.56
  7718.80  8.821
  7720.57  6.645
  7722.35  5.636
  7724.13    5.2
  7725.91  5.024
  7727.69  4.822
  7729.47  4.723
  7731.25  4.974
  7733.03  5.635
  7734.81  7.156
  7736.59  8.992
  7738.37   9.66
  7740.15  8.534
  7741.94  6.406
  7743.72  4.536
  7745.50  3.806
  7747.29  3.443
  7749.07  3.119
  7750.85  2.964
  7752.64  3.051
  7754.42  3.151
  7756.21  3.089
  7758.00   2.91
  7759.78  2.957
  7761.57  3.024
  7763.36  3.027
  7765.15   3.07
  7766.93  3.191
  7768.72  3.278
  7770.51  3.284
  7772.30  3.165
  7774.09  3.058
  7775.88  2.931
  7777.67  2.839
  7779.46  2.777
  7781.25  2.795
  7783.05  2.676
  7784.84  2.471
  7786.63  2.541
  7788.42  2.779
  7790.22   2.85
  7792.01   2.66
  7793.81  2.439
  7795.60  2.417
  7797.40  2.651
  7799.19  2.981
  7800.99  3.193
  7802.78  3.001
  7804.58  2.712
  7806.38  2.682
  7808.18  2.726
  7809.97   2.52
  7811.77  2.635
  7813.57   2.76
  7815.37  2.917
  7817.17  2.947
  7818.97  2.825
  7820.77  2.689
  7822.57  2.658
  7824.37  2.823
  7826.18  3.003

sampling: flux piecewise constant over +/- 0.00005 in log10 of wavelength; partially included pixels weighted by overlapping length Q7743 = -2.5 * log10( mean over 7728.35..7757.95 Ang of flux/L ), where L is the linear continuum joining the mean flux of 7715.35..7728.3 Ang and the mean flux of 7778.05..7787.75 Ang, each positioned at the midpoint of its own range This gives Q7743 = 0.129 mag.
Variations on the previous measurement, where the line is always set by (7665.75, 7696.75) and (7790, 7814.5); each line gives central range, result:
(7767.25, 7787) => 0.012 mag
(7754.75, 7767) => 0.015 mag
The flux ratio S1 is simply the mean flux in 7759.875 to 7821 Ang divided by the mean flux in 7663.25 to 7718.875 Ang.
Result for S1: 0.49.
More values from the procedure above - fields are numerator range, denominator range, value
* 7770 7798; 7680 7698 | 0.62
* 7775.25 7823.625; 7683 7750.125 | 0.41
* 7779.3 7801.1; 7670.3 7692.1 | 0.78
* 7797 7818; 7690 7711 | 0.42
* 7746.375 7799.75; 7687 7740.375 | 0.40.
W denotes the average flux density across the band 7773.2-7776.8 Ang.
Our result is 2.99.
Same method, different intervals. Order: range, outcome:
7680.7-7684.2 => 3.62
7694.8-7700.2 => 6.35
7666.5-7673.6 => 3.15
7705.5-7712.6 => 9.68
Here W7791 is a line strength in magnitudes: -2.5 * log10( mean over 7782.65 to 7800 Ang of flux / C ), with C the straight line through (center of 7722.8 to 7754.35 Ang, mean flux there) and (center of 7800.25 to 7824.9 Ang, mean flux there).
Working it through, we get 0.31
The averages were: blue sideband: 5.36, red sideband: 2.79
